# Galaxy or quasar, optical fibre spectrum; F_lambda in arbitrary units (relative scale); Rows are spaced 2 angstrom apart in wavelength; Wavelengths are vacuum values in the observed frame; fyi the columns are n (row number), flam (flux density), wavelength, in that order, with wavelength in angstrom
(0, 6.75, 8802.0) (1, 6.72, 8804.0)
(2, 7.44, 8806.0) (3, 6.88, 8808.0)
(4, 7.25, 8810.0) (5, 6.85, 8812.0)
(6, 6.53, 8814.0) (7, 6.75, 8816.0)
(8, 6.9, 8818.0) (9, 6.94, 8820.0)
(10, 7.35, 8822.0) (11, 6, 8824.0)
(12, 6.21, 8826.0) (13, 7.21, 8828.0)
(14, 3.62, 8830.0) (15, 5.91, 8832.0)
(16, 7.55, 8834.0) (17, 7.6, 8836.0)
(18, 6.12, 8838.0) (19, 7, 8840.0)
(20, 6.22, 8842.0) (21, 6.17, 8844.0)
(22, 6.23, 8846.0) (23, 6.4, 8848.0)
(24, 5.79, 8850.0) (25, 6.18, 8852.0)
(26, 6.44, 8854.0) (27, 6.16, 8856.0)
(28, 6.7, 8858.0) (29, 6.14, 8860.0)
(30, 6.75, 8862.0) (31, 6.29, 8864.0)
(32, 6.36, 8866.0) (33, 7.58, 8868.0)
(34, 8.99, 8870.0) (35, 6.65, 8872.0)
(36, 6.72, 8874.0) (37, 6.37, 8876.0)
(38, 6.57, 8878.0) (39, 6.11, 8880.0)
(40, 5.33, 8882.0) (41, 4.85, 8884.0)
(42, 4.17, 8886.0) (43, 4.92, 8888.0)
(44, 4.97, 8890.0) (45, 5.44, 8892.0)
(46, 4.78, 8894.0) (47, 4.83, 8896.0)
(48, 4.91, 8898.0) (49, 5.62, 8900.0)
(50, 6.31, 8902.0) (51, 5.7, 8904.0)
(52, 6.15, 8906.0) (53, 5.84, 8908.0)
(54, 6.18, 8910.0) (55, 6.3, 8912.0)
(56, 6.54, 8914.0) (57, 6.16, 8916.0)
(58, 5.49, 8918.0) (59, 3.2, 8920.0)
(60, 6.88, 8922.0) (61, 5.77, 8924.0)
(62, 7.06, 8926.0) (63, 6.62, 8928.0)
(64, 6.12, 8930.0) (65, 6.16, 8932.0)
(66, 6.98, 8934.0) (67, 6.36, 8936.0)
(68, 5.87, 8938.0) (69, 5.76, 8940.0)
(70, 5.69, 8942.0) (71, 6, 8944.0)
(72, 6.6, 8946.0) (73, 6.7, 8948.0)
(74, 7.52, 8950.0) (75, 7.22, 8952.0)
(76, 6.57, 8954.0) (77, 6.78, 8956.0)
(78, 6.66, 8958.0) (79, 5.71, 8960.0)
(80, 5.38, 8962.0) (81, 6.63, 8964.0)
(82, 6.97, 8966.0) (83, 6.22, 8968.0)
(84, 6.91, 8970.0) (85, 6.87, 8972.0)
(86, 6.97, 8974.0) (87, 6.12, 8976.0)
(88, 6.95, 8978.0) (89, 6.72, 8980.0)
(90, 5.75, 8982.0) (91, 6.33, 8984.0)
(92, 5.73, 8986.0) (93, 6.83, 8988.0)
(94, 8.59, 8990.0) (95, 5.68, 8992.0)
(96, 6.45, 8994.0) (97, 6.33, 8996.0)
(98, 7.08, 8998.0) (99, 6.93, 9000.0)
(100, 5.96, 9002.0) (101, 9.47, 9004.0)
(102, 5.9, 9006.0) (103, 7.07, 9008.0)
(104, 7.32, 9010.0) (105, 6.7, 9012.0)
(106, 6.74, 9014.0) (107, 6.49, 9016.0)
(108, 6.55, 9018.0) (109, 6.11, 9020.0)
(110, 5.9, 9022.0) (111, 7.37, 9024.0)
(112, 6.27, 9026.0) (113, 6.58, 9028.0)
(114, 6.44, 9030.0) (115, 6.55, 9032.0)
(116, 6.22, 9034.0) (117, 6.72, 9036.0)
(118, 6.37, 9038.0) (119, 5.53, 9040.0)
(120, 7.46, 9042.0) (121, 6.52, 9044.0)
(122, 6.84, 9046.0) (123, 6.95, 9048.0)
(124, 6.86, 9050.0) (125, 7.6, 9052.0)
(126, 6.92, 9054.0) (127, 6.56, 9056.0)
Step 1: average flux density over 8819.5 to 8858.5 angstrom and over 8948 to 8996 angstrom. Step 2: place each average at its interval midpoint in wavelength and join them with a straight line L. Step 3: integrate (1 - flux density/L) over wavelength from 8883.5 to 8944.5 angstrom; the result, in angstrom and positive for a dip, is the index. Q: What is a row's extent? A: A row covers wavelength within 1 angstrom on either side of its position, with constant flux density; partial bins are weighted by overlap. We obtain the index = 7.16 angstrom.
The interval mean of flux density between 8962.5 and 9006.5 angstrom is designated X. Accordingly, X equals 6.69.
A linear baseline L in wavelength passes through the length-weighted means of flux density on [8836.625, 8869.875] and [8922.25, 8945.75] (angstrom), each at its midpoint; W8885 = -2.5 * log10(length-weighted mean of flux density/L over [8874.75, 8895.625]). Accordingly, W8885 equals 0.194 mag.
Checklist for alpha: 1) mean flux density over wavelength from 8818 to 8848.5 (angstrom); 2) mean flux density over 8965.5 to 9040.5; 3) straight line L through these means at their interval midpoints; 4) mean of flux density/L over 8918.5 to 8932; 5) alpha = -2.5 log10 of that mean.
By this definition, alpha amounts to 0.11 mag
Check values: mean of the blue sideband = 6.45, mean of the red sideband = 6.63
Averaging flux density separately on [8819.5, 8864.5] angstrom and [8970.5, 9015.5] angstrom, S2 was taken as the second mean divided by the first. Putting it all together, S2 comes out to 1.06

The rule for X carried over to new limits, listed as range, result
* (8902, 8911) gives 6.01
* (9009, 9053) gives 6.64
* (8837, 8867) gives 6.33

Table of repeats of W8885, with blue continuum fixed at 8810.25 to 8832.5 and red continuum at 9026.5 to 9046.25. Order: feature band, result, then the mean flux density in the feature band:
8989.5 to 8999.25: -0.041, 6.74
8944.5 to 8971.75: -0.021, 6.6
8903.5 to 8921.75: 0.121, 5.78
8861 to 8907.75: 0.092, 5.93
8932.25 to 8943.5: 0.059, 6.13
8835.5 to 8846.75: -0.014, 6.52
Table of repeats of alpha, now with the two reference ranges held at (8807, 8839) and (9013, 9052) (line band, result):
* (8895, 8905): 0.20 mag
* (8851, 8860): 0.04 mag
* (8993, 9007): -0.05 mag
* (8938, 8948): 0.09 mag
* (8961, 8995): 0.01 mag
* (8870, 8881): -0.02 mag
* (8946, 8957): -0.05 mag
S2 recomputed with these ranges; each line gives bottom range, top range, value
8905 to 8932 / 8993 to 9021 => 1.13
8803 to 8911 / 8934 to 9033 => 1.05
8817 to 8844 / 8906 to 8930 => 0.93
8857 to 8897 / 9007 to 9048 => 1.09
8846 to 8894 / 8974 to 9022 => 1.09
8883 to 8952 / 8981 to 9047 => 1.13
